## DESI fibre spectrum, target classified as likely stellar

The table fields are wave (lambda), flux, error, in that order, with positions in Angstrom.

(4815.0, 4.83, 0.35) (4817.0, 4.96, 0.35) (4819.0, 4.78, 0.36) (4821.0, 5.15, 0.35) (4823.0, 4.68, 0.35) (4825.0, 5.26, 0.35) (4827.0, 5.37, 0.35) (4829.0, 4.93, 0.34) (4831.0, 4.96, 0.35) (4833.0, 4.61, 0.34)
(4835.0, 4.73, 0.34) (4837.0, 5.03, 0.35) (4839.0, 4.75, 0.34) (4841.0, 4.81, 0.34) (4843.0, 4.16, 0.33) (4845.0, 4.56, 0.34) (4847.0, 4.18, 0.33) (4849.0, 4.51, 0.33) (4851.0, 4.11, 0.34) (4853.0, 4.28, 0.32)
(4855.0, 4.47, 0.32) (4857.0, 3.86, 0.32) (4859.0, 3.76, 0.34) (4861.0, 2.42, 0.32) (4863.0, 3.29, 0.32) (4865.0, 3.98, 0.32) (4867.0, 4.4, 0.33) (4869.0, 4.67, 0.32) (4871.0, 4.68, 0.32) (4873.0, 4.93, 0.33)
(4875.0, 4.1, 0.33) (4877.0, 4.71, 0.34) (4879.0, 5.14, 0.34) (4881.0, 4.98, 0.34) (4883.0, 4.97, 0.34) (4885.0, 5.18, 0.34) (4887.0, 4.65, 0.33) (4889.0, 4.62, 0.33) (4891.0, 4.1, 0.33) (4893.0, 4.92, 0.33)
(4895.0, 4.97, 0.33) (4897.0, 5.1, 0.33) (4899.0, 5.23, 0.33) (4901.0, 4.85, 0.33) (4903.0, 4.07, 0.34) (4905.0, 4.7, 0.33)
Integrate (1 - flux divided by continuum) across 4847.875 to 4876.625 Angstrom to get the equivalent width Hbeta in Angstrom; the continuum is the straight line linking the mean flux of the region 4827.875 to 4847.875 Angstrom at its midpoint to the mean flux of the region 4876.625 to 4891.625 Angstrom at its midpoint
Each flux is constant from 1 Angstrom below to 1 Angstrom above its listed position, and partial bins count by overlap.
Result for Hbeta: 3.83 Angstrom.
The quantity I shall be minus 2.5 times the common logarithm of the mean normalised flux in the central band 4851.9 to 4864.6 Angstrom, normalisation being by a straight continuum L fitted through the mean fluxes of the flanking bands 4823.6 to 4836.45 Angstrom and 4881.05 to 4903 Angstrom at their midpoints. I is 0.31 mag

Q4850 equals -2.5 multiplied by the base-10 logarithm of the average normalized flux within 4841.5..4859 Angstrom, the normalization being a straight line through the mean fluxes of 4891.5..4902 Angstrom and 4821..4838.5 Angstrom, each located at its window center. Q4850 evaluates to 0.17 mag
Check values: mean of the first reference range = 4.95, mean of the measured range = 4.25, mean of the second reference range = 4.97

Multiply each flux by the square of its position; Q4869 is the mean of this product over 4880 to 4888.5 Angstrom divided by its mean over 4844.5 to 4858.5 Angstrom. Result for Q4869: 1.17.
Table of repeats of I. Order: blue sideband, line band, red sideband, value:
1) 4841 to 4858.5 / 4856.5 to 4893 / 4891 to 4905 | 0.04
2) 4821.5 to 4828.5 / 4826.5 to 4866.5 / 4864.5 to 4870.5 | 0.10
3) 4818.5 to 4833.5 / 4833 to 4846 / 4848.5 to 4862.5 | -0.05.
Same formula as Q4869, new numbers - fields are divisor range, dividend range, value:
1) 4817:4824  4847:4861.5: 0.83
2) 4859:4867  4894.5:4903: 1.45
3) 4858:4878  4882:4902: 1.20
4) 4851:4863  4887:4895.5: 1.25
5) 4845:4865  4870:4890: 1.24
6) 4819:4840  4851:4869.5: 0.80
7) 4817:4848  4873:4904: 1.02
